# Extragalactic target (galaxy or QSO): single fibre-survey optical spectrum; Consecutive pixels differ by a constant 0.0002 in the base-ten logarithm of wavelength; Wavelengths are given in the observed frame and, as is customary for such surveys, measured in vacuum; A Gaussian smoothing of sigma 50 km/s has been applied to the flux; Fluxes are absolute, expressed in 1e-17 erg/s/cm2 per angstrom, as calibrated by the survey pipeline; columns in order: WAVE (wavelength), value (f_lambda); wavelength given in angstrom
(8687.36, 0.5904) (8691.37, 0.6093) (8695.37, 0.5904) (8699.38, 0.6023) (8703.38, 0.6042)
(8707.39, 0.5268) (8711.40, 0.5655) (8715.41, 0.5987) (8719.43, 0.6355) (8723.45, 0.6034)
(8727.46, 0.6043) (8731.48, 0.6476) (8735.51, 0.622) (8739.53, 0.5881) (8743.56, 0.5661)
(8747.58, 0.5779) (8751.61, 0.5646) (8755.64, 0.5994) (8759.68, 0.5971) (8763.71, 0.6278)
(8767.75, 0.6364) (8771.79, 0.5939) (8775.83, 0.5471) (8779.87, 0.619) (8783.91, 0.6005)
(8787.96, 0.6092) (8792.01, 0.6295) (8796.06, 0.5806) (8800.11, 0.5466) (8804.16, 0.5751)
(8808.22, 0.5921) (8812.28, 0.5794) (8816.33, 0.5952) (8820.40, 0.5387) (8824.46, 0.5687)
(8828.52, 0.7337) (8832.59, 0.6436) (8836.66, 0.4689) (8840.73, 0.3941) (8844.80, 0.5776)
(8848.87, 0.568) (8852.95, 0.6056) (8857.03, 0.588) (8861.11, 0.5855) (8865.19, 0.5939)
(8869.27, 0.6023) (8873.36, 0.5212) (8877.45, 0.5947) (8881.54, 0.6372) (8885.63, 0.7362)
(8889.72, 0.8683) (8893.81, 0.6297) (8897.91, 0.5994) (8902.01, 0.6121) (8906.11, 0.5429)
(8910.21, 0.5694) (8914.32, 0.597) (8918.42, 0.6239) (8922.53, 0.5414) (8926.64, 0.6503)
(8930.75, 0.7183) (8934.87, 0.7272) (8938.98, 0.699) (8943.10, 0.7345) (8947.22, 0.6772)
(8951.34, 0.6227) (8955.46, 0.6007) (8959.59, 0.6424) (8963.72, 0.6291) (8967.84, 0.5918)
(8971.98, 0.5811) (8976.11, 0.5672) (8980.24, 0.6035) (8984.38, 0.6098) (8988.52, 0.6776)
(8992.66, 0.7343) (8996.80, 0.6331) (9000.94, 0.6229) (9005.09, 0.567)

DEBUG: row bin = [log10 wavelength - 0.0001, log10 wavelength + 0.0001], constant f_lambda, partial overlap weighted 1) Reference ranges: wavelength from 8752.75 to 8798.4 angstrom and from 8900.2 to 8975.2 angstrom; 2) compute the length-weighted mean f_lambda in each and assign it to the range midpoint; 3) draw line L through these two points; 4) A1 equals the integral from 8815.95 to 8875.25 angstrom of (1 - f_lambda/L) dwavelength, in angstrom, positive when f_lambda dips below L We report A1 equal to 4.1 angstrom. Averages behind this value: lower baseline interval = 0.602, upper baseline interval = 0.63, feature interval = 0.572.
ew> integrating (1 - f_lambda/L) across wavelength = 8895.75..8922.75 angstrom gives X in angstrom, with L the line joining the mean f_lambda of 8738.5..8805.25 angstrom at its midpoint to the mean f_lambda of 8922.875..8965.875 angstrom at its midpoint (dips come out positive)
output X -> 2.6 angstrom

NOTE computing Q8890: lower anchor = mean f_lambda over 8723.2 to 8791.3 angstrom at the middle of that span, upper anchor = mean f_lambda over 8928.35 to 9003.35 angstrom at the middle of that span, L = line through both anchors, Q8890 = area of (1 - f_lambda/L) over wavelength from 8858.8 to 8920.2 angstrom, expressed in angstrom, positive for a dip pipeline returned 1.0 angstrom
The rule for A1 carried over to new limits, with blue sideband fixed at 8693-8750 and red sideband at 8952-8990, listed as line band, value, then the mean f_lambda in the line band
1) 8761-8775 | -0.33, 0.612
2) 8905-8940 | -1.29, 0.63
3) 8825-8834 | -1.05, 0.672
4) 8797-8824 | 1.32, 0.571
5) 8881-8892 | -2.80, 0.76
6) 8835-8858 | 2.70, 0.532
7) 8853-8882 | 0.81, 0.587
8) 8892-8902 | -0.12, 0.613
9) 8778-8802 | 0.07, 0.598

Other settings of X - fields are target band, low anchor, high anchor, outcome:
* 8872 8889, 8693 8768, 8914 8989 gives -0.6 angstrom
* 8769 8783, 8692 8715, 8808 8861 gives -0.3 angstrom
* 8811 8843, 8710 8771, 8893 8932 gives 2.1 angstrom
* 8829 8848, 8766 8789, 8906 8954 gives 2.4 angstrom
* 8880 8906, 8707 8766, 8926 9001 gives -1.6 angstrom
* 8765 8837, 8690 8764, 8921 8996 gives 1.9 angstrom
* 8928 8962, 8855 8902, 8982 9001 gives -1.6 angstrom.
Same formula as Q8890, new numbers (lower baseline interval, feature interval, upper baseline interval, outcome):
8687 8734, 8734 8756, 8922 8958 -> 0.9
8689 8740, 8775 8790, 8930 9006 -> 0.3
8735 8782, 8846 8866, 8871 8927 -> 0.9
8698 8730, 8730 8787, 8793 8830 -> -0.7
